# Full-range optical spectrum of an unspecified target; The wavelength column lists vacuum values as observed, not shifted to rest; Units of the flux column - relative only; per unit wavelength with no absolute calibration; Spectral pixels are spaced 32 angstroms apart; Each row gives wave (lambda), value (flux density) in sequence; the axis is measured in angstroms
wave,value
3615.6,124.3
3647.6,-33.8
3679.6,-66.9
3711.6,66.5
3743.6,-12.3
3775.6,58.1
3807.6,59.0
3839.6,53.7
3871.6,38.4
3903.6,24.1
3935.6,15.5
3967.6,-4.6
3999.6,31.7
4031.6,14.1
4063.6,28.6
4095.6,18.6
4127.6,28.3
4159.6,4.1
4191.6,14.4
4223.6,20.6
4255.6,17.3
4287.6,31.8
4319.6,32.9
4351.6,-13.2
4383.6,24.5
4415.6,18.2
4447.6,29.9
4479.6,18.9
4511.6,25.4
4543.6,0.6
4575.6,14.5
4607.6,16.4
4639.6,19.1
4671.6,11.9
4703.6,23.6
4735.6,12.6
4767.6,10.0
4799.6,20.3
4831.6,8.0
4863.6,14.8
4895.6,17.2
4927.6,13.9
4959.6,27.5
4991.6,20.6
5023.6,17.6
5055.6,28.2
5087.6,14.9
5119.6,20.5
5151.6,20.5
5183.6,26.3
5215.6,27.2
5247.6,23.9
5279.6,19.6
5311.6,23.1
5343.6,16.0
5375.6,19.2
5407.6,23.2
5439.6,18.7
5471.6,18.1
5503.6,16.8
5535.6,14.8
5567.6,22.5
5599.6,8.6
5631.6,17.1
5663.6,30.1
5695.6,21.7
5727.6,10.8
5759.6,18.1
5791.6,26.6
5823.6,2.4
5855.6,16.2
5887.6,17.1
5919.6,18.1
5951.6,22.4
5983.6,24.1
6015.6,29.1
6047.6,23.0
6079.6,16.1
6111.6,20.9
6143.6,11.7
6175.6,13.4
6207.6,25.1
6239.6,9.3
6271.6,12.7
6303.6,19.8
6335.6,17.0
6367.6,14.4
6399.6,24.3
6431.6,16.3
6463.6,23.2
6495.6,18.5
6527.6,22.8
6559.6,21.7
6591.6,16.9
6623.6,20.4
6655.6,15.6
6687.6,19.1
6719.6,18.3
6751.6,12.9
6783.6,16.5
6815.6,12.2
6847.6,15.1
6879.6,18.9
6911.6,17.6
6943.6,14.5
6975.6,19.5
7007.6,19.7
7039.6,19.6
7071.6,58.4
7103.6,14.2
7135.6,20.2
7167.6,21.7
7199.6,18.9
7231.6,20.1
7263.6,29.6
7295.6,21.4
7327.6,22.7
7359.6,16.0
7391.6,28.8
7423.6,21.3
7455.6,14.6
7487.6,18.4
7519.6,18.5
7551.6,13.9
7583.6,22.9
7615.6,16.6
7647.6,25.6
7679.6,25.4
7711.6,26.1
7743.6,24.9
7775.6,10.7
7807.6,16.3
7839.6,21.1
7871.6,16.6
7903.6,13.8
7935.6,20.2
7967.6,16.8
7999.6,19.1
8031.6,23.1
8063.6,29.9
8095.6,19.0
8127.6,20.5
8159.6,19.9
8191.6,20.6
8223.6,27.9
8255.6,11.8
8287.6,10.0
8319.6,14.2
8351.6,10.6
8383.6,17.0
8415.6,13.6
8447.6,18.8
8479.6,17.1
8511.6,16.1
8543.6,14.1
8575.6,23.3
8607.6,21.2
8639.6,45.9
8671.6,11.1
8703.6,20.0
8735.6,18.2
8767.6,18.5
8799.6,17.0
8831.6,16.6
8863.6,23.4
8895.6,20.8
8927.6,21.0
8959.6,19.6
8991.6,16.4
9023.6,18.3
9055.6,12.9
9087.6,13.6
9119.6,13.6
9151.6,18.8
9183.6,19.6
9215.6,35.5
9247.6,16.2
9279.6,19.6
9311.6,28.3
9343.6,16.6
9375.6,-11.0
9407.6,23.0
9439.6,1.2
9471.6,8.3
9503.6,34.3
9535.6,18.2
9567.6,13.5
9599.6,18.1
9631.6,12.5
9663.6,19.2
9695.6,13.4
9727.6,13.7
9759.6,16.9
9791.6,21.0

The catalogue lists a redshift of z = 0.897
